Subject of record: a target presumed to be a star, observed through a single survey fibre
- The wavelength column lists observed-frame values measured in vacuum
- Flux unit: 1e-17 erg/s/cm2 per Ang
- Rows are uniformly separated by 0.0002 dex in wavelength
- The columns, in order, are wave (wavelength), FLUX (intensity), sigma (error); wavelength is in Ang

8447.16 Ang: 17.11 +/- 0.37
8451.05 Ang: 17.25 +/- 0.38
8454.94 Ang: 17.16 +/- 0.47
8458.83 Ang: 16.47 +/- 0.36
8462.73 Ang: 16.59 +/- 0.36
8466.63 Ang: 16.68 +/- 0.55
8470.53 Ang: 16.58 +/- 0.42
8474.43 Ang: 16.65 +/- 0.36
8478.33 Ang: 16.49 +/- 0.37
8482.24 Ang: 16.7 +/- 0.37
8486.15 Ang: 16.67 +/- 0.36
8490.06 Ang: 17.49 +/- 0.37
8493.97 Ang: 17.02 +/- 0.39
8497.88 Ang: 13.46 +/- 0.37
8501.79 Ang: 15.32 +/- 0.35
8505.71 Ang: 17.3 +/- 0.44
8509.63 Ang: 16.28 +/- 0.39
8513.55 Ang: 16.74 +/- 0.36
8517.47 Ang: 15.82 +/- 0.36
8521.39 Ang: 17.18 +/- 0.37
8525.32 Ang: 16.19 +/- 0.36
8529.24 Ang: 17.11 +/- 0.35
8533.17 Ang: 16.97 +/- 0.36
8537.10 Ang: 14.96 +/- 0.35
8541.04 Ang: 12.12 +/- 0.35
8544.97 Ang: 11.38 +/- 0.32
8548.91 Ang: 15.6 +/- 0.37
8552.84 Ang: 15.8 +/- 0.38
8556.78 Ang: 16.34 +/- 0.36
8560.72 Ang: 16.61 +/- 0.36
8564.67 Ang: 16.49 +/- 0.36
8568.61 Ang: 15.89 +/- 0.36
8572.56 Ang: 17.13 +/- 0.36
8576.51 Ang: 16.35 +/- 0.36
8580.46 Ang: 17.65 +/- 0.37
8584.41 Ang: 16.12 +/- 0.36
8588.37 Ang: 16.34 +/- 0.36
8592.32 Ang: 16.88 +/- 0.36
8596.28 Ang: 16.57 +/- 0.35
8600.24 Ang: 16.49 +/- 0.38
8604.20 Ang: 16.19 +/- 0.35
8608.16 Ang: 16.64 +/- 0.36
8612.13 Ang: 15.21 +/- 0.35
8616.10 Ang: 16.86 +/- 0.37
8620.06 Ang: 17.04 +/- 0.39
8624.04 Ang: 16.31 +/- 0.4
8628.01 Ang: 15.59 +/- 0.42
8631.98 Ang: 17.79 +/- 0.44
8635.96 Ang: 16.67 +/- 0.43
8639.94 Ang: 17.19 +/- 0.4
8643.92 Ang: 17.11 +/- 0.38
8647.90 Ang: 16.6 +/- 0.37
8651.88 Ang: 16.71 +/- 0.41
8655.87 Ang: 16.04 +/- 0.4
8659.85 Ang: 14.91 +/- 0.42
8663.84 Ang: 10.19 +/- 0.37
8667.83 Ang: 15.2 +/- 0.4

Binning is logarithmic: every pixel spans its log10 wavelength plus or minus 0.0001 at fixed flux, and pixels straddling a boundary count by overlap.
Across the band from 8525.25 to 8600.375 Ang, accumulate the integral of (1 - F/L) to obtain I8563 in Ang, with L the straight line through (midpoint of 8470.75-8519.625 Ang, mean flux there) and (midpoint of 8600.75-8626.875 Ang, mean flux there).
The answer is 1.9 Ang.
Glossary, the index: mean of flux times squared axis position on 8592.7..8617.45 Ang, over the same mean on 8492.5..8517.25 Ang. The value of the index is 1.05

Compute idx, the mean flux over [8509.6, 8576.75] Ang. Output 15.8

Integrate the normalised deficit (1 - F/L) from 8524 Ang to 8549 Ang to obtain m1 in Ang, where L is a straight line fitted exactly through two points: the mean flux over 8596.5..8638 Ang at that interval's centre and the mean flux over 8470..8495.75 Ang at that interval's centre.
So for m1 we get 2.8 Ang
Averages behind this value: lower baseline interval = 16.8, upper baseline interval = 16.5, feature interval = 14.8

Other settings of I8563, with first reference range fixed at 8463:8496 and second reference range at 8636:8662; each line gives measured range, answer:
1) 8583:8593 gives 0.1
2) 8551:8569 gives 0.4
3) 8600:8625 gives 0.1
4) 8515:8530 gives 0.1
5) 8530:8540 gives 0.5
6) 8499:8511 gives 0.4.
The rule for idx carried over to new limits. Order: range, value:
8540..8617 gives 16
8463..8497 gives 16.7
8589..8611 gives 16.5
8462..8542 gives 16.2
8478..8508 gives 16.3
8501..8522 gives 16.5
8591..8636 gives 16.5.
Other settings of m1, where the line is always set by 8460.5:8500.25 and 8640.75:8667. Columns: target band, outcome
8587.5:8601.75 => -0.8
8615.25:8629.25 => -0.8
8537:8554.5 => 2.4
